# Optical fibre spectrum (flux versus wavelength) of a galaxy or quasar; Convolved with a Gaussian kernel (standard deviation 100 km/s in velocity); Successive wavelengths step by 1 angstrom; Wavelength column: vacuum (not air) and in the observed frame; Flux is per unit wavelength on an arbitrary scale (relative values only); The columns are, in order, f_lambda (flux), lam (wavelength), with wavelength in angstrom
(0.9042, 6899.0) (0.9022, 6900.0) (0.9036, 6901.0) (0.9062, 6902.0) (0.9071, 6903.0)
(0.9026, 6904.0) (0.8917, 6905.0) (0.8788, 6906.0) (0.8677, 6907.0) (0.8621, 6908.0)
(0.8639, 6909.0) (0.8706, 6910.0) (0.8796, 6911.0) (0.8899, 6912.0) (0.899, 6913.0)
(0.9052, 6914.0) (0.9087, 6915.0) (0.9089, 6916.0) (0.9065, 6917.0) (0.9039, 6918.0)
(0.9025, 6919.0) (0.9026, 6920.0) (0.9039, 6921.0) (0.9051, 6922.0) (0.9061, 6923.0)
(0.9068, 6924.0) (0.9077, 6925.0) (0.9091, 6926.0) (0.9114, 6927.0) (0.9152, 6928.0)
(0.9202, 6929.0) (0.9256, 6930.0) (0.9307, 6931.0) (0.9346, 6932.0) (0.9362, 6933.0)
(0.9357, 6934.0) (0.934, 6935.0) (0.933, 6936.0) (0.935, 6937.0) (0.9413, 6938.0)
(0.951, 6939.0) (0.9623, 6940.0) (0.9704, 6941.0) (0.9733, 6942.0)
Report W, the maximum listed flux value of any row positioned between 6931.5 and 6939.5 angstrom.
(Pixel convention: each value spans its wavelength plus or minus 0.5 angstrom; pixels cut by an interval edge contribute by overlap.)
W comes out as 0.951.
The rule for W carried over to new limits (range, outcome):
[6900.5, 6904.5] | 0.9071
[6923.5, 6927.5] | 0.9114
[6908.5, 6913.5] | 0.899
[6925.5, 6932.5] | 0.9346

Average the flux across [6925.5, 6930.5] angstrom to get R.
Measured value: 0.916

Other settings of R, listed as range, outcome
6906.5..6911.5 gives 0.869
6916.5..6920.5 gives 0.904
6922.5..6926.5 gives 0.907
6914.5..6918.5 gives 0.907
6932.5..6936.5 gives 0.935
